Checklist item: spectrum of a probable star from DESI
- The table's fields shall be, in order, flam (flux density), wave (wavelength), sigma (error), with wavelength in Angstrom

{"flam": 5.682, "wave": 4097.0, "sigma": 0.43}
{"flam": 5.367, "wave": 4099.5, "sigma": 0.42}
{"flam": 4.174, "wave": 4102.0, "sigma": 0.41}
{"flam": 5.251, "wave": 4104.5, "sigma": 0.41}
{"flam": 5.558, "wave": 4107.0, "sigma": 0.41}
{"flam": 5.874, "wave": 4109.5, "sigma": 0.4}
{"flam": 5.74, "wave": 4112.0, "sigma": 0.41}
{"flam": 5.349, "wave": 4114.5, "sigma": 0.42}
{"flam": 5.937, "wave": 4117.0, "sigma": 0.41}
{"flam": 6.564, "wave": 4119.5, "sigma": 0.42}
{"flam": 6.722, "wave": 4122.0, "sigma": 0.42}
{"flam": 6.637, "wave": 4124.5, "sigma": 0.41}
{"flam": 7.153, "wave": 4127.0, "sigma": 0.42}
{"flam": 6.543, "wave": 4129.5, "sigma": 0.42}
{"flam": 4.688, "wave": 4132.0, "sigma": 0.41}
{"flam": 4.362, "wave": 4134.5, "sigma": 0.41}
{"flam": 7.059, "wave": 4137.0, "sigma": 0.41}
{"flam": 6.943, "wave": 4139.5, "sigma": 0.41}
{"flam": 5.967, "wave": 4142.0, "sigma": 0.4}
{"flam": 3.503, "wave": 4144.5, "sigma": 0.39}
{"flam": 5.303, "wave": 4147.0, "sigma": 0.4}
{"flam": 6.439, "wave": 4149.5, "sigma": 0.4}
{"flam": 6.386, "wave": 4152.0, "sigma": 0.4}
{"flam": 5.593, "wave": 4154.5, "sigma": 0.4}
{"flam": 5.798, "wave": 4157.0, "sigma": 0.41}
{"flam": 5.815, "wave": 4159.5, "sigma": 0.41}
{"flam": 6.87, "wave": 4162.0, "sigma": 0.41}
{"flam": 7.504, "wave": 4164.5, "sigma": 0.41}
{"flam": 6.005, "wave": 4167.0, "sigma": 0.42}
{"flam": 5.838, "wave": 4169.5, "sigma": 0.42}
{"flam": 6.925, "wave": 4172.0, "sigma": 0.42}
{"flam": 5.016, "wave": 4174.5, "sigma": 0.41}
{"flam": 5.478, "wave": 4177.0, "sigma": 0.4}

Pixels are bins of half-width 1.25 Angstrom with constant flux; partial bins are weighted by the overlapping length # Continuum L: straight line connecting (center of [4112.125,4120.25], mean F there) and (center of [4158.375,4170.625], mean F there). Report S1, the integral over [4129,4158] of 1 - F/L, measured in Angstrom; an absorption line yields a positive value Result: 2.31 Angstrom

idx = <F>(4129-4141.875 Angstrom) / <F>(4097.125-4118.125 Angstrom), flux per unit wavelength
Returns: 1.1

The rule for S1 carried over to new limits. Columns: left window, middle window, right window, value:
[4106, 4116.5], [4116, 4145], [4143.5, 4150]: -4.2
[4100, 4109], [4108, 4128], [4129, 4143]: -2.9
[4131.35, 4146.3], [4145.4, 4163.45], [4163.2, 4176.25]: -0.5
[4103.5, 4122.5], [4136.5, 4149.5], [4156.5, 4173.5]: 0.9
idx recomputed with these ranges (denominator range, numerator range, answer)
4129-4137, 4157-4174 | 1.19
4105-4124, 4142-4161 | 0.94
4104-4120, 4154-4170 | 1.09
